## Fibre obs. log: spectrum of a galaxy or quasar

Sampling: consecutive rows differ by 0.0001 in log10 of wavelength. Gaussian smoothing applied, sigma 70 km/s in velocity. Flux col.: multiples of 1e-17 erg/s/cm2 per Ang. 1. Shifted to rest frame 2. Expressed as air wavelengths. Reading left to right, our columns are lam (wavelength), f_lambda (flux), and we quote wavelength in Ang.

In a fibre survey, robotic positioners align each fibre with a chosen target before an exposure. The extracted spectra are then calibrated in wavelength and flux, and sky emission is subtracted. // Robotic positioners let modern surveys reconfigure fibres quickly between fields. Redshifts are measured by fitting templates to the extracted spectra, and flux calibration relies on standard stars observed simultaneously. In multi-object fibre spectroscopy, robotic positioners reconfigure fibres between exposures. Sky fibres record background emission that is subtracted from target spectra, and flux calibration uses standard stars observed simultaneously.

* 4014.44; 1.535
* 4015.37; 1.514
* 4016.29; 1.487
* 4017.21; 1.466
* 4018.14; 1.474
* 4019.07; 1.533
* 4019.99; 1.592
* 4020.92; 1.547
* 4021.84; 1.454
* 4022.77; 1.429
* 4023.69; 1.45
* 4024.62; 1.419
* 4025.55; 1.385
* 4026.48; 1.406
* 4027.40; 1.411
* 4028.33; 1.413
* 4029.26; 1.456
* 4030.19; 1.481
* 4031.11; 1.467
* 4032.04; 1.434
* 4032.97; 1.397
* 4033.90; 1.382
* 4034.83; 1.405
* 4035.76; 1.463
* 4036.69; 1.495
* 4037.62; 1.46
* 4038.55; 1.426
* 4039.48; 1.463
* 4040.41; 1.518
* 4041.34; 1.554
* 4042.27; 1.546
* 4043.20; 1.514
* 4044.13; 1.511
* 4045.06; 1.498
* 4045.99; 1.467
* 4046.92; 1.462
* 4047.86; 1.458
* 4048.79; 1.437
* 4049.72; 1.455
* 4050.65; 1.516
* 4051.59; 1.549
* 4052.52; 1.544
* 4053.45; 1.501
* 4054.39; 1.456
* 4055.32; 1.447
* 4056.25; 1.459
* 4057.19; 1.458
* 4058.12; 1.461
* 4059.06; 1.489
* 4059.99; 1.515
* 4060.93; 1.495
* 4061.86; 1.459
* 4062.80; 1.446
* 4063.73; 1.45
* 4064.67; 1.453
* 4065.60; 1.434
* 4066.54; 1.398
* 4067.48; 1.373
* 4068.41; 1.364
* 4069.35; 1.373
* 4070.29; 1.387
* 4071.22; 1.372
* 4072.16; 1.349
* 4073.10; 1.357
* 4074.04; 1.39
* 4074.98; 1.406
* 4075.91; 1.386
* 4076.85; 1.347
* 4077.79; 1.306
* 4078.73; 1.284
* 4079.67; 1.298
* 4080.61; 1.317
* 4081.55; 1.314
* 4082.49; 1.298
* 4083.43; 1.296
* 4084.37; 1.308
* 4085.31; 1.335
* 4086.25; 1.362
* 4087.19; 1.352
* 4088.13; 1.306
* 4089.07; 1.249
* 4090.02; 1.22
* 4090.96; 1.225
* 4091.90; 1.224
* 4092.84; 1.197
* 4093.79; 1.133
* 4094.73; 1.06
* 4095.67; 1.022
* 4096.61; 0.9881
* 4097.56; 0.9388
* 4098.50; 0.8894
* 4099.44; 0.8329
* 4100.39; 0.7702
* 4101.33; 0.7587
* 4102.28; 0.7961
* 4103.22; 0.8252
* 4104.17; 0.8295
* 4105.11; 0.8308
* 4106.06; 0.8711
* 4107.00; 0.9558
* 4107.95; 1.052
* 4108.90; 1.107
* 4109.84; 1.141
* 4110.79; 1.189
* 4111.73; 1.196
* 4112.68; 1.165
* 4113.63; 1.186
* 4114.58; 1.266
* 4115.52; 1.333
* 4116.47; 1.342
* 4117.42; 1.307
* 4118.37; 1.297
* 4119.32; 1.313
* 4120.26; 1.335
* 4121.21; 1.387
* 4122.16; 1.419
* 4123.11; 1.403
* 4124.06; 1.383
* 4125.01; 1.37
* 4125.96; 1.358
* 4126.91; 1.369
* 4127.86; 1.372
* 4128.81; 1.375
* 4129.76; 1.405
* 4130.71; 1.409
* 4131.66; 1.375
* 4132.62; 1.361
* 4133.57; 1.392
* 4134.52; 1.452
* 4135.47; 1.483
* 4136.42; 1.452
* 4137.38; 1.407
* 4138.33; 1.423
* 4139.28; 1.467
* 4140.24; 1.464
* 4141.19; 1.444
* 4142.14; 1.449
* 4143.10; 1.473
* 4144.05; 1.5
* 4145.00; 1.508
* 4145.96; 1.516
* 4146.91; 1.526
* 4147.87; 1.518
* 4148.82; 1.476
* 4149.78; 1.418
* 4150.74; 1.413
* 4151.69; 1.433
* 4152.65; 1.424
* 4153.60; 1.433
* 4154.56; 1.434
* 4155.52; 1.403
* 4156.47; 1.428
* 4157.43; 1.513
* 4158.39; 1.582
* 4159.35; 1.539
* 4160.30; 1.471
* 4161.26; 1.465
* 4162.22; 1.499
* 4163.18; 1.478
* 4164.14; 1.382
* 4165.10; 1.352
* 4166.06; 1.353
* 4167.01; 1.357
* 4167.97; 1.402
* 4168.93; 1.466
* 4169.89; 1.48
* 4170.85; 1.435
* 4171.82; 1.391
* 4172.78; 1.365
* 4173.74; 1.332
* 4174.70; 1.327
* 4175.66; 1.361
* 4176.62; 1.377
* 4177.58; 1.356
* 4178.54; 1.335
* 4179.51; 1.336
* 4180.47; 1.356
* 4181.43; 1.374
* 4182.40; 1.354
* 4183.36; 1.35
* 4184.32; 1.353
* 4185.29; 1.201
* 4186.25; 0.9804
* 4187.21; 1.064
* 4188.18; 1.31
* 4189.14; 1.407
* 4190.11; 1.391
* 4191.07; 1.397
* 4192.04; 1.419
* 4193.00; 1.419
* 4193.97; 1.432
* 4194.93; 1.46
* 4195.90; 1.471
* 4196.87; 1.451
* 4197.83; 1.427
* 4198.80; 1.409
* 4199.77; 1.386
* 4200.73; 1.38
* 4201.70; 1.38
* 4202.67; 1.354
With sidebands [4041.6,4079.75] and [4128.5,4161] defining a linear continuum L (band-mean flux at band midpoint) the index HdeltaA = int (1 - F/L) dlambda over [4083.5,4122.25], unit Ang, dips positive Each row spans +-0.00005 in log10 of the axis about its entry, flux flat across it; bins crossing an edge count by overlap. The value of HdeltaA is 8.5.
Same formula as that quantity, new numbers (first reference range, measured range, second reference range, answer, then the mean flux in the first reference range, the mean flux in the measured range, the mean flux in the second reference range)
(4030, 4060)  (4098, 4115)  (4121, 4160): 5.51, 1.48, 0.98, 1.44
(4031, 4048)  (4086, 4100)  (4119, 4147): 3.05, 1.47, 1.13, 1.42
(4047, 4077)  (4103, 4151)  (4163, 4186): 2.47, 1.44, 1.32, 1.36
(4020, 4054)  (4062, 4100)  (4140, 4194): 4.47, 1.47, 1.28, 1.4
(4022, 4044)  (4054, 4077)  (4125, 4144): 0.31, 1.45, 1.42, 1.42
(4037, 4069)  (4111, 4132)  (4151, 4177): 1.61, 1.47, 1.33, 1.43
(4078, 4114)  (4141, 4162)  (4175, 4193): -3.88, 1.11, 1.47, 1.32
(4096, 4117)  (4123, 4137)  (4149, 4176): -2.49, 1.01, 1.4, 1.43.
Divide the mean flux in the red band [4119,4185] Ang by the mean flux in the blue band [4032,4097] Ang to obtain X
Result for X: 1.0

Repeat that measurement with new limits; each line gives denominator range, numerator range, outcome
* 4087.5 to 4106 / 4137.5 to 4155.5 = 1.45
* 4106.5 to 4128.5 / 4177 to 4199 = 1.06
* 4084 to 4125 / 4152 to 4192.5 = 1.21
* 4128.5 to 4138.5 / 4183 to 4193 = 0.92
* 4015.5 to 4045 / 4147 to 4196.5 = 0.95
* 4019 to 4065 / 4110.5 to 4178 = 0.95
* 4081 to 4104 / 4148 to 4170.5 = 1.30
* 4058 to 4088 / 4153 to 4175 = 1.04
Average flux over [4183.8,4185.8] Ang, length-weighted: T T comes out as 1.27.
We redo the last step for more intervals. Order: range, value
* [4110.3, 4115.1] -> 1.2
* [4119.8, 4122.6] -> 1.38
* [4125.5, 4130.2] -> 1.38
